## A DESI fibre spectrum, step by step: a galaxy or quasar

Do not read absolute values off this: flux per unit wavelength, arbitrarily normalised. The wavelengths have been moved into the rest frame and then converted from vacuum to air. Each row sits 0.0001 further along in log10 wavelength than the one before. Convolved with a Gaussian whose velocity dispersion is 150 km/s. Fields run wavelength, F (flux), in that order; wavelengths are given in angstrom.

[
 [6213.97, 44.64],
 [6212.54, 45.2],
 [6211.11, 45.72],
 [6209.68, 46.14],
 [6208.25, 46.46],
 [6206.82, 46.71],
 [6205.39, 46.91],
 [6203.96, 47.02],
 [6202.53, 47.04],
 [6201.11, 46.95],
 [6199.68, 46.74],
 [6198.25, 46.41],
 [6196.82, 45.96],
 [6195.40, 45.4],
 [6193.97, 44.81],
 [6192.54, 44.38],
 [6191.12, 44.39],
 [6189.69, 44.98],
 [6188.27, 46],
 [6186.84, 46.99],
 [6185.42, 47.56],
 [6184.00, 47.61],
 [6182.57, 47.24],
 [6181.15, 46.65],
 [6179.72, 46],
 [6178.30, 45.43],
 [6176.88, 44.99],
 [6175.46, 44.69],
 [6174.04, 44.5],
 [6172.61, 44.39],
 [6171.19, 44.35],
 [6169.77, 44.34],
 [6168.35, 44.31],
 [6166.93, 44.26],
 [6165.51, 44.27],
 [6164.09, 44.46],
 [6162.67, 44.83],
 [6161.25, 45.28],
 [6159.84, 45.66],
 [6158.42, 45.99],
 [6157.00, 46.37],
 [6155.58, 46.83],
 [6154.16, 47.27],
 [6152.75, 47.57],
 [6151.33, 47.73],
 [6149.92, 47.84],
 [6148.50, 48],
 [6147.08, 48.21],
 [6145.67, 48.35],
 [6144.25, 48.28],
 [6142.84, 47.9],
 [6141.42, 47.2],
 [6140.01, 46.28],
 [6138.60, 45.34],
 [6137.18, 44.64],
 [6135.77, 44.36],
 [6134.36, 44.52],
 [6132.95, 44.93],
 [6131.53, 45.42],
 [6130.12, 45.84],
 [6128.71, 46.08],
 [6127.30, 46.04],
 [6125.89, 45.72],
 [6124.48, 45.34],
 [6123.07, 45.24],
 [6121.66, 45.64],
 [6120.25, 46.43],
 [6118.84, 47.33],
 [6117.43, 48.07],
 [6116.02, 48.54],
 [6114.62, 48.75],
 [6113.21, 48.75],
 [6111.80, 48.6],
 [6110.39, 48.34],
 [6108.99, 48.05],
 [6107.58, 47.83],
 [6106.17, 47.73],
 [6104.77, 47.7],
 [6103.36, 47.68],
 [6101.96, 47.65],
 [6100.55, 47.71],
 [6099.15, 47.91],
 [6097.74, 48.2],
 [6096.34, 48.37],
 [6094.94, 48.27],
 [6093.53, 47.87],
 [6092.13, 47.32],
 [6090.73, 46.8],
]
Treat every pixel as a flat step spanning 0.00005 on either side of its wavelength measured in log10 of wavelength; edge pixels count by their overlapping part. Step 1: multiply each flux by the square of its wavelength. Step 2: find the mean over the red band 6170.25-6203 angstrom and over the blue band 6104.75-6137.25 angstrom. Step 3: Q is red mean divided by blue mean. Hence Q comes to 1.00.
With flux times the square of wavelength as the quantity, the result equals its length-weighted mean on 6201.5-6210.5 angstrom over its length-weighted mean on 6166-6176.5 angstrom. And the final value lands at 1.06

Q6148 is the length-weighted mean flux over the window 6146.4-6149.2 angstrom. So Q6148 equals 48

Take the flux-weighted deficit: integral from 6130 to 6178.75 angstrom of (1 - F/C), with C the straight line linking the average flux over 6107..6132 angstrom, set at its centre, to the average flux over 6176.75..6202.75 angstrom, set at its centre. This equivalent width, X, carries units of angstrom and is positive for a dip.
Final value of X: 0.7 angstrom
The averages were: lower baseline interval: 47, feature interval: 45.8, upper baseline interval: 46.1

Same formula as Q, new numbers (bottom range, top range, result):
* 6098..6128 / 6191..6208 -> 1.00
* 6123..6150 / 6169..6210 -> 1.01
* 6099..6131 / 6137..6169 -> 0.99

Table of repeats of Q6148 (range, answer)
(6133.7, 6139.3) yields 44.7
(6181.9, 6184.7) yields 47.3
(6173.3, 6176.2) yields 44.5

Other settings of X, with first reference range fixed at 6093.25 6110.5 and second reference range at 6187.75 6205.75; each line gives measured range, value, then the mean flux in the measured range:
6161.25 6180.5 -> 0.7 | 44.7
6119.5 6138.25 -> 0.8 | 45.4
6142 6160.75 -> -0.2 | 47.4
